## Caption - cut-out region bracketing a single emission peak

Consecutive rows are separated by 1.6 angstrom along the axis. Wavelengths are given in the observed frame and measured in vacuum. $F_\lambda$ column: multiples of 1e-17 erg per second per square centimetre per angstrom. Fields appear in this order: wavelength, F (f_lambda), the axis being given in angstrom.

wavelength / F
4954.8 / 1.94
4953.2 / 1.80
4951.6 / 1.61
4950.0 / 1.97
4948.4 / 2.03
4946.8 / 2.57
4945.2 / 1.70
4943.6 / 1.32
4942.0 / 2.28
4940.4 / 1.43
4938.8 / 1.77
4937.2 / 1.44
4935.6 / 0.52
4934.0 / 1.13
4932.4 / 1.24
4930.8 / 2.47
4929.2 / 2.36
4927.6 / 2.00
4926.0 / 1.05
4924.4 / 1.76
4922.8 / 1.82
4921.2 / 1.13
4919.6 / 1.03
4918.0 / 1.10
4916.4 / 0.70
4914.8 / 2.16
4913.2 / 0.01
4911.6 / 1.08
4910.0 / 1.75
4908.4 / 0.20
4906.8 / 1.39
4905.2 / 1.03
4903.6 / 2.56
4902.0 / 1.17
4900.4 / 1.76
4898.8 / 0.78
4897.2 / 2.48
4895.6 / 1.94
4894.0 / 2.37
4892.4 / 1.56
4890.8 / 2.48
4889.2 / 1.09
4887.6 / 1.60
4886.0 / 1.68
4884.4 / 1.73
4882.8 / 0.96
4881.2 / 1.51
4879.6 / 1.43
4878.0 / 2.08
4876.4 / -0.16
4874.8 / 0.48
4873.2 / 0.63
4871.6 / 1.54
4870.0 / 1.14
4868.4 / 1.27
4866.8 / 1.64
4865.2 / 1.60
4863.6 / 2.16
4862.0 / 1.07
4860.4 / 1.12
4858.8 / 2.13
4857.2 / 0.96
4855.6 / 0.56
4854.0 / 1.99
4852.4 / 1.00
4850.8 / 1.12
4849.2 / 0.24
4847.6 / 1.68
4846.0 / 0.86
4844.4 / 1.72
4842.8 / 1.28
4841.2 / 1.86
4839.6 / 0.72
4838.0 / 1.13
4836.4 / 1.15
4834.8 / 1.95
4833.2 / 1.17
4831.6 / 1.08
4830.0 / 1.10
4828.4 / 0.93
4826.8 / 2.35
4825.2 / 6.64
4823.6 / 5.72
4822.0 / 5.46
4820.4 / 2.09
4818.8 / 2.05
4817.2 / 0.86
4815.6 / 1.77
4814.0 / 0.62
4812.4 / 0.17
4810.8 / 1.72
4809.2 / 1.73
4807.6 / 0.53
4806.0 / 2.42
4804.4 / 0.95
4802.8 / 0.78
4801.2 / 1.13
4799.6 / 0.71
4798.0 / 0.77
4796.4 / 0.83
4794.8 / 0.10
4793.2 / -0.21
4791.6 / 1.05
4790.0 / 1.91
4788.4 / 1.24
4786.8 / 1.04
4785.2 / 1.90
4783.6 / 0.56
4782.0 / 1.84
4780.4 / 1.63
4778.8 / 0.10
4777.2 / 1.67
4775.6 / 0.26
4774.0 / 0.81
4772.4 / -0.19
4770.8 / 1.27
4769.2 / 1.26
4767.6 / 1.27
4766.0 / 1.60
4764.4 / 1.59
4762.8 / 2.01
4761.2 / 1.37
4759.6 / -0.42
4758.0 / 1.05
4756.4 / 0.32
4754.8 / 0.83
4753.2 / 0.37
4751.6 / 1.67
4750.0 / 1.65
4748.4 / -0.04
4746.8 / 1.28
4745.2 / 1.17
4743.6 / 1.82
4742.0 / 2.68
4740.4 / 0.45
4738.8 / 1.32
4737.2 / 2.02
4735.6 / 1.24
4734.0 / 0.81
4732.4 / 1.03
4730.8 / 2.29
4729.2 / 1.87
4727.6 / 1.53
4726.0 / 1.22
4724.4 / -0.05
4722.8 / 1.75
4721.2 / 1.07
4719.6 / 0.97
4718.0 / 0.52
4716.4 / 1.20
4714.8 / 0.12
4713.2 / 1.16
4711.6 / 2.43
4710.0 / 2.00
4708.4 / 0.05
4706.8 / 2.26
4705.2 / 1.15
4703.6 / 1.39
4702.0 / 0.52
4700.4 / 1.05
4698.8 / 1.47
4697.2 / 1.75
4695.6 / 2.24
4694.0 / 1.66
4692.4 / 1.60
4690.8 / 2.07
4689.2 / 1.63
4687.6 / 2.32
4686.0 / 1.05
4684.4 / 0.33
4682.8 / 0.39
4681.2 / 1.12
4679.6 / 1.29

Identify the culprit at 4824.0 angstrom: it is [O II]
